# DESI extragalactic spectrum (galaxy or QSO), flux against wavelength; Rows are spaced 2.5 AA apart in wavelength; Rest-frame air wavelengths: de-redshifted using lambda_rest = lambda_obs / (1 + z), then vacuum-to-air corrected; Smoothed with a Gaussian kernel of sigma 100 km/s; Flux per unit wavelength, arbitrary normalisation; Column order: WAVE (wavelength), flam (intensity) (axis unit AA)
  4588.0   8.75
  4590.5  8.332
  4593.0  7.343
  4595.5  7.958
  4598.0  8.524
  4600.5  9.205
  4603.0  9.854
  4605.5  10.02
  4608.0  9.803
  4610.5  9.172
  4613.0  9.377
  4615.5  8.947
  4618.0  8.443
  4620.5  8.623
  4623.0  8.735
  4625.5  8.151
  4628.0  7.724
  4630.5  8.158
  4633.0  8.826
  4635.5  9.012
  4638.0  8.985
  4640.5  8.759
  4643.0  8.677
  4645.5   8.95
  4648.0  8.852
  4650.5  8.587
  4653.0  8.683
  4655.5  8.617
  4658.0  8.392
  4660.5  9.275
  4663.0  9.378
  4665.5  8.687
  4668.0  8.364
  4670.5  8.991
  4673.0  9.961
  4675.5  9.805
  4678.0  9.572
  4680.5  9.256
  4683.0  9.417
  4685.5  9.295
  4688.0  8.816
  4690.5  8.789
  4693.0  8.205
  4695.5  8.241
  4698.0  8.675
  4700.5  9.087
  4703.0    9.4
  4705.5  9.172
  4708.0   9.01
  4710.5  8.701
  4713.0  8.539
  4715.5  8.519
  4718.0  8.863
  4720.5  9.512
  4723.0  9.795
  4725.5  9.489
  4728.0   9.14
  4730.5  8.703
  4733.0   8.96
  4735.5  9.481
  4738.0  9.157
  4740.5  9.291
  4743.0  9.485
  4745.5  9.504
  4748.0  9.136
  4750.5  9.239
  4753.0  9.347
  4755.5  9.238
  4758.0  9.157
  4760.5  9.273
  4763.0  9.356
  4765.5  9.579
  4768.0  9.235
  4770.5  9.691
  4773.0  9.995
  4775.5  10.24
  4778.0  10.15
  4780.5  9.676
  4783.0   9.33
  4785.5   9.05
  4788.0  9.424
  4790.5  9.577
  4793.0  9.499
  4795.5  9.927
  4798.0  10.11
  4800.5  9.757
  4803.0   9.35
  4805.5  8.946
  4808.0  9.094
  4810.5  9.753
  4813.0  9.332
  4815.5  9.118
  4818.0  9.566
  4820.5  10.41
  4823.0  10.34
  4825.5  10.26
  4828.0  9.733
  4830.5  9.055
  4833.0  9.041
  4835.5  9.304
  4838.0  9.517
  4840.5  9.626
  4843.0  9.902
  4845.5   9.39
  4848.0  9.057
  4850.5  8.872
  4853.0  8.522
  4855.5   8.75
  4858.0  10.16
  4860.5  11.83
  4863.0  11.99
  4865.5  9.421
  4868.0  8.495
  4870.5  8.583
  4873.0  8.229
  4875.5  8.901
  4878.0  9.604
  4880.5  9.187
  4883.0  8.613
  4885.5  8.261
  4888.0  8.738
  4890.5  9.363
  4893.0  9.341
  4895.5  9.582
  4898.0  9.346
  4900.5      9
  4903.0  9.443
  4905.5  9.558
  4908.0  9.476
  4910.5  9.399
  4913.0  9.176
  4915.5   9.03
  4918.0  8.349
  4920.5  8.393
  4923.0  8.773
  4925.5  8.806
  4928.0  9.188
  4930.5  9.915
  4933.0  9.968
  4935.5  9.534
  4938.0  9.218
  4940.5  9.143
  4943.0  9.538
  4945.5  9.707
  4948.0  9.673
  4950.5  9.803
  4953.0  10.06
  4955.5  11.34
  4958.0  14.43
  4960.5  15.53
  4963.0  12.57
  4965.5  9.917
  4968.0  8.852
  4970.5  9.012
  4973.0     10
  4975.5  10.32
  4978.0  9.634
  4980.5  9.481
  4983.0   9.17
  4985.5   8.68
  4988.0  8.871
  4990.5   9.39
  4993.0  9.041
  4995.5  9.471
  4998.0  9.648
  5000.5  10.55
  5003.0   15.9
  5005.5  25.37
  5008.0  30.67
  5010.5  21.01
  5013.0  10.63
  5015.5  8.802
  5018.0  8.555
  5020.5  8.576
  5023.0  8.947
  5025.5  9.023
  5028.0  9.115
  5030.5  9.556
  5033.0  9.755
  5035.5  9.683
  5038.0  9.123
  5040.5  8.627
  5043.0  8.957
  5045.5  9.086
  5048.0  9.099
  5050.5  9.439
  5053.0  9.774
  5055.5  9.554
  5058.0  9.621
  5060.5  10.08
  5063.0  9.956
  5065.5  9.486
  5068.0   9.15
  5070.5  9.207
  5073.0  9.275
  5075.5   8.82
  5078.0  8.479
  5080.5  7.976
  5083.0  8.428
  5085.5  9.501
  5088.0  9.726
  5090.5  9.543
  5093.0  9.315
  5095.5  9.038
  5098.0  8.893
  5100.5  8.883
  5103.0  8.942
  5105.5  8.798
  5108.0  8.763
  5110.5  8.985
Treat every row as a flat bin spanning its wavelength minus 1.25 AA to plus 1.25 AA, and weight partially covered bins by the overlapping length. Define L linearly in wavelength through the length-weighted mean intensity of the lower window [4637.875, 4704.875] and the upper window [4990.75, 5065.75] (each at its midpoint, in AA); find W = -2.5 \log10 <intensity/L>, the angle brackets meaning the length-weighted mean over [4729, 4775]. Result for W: 0.02 mag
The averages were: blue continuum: 8.95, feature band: 9.34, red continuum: 11.2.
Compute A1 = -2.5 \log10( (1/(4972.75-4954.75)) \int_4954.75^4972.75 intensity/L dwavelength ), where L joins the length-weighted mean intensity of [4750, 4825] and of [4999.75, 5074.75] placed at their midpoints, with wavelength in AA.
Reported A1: -0.08 mag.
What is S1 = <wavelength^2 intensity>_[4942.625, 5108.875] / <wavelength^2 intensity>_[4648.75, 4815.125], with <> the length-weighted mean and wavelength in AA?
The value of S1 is 1.3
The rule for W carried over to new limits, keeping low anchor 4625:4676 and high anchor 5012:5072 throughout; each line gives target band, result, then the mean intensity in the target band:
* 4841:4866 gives -0.08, 9.8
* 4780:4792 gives -0.05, 9.4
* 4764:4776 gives -0.09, 9.71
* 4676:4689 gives -0.06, 9.31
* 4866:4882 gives 0.03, 8.86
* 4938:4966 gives -0.20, 11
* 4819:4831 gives -0.11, 10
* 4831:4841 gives -0.03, 9.33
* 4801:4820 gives -0.04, 9.37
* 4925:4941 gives -0.03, 9.44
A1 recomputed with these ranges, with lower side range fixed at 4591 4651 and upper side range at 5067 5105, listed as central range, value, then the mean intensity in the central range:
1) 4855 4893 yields -0.05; 9.35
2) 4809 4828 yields -0.11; 9.81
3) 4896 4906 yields -0.05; 9.34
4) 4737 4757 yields -0.06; 9.3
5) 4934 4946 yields -0.06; 9.42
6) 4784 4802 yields -0.09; 9.61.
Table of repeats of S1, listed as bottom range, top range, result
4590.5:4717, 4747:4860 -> 1.14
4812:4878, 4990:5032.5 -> 1.42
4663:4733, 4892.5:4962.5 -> 1.20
